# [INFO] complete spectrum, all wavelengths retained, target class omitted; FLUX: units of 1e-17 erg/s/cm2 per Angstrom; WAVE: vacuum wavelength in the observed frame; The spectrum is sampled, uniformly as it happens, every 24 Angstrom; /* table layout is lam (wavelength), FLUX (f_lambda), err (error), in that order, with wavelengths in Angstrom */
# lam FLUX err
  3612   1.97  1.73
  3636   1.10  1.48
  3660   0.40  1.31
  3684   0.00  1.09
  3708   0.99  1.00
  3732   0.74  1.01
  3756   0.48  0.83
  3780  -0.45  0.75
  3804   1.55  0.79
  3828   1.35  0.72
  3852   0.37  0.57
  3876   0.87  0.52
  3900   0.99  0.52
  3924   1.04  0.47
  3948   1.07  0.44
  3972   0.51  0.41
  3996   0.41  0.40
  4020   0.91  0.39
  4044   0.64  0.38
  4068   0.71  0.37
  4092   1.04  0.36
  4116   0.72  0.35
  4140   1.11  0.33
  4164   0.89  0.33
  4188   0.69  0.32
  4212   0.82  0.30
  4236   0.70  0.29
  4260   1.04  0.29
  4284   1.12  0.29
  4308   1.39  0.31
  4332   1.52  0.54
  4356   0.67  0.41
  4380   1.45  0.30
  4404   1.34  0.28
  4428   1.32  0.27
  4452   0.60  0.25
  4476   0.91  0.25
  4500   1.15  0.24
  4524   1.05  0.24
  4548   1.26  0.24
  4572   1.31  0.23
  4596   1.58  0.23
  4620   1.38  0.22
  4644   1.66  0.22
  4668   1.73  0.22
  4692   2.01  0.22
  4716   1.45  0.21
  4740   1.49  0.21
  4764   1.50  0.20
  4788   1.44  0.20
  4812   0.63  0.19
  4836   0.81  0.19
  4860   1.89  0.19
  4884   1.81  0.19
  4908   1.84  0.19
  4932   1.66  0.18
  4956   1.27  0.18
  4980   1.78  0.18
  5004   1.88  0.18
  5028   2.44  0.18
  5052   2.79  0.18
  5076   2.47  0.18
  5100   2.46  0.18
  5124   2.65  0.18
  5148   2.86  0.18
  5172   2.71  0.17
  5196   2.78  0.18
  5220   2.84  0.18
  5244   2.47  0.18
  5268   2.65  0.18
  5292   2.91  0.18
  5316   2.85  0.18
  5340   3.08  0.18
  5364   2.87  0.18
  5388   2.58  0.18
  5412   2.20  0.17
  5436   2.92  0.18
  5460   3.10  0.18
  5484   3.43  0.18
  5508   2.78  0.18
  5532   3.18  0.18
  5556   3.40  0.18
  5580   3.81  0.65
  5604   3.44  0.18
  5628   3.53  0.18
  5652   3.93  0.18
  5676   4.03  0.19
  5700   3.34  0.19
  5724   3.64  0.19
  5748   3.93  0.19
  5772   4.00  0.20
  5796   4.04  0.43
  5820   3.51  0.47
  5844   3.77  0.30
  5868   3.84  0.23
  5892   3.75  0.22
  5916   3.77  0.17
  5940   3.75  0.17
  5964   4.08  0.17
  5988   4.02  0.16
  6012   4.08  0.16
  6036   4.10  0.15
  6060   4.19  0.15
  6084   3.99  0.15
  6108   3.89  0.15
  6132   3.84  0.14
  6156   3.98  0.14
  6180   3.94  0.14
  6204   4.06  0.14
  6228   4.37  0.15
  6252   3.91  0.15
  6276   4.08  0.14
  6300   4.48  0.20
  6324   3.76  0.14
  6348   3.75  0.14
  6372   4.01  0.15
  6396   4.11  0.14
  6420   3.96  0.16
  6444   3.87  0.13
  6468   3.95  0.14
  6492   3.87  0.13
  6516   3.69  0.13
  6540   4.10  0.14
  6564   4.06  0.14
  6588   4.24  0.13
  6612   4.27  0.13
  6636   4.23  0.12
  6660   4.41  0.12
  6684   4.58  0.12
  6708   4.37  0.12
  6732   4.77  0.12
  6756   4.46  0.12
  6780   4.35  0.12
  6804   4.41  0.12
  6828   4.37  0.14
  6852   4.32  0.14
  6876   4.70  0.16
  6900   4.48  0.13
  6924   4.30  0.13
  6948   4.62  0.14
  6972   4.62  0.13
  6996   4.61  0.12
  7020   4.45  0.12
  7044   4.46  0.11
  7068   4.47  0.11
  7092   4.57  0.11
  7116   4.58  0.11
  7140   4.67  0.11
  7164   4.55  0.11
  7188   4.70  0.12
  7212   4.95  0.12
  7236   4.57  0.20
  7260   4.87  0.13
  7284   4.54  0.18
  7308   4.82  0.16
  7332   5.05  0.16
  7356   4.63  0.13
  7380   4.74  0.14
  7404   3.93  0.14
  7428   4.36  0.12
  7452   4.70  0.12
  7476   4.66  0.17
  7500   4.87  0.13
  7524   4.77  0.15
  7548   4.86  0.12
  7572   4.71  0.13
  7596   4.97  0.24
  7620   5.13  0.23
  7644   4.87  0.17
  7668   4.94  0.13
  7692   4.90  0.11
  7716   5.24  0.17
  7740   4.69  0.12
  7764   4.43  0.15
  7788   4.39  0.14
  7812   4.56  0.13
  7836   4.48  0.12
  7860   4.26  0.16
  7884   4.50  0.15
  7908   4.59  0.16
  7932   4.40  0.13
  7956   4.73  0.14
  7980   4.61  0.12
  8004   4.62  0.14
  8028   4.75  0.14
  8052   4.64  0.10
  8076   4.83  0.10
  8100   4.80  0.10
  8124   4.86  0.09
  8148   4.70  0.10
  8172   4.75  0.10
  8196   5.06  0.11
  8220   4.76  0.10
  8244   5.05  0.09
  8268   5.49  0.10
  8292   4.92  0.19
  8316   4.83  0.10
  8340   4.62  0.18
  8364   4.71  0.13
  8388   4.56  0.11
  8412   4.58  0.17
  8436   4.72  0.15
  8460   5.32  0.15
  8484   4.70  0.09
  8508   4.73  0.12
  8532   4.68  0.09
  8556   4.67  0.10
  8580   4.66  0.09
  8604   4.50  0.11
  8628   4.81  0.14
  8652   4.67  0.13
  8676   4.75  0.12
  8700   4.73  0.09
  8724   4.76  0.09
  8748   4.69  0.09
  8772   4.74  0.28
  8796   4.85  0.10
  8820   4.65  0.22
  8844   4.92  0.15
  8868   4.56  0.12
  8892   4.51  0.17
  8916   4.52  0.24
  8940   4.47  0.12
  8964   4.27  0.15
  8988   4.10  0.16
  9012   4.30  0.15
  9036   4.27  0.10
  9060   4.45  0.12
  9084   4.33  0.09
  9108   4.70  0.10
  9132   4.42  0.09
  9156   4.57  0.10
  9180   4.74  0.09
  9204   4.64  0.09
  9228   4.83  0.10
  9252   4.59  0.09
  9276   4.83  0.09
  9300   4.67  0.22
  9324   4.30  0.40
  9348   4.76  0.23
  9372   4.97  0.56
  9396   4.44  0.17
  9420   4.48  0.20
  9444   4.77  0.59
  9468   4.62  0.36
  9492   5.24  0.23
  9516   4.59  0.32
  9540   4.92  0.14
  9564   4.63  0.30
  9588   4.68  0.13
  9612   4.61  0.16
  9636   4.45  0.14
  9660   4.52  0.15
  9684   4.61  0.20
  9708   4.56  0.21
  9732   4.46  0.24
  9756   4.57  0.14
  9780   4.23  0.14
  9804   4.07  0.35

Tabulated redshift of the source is 0.257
